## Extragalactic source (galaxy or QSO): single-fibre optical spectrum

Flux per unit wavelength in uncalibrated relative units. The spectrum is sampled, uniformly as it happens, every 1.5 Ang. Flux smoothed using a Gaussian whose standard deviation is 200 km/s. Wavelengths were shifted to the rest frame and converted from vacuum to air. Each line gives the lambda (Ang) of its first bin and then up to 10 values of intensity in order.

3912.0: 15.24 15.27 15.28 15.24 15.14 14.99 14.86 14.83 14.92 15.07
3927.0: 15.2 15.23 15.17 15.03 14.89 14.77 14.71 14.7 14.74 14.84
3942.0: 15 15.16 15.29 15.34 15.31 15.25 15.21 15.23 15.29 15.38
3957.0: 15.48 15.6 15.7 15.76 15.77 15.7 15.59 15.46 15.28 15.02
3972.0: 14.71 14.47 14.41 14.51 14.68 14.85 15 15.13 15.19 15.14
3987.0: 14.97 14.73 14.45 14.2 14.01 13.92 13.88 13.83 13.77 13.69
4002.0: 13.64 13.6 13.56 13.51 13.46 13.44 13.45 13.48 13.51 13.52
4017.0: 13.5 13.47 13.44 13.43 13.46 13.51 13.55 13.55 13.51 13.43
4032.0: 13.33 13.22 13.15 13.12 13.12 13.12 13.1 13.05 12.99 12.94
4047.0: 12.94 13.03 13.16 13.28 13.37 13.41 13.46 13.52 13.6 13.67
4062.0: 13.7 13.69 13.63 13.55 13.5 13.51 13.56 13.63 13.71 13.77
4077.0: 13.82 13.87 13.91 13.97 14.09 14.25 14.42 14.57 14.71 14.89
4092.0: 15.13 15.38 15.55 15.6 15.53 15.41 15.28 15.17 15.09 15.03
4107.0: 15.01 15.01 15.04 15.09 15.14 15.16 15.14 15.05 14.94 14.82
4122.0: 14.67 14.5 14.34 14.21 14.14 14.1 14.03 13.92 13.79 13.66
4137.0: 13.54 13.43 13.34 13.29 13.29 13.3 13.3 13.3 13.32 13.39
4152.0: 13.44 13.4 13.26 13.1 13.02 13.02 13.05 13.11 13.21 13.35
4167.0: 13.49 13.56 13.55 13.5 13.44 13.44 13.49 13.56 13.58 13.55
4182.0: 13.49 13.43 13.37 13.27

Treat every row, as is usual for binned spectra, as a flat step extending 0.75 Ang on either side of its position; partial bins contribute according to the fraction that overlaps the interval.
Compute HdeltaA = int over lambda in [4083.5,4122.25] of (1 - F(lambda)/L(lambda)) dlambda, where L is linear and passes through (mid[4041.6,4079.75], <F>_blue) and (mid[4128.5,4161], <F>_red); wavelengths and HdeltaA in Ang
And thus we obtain -4.6 Ang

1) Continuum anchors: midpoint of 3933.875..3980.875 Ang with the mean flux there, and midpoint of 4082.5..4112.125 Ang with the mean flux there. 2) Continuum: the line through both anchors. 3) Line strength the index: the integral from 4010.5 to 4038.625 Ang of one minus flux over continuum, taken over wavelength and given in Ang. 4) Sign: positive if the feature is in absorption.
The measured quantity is 3.1 Ang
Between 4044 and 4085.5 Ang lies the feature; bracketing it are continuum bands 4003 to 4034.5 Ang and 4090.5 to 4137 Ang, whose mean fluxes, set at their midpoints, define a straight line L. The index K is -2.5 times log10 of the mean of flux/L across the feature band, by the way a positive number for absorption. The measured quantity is 0.04 mag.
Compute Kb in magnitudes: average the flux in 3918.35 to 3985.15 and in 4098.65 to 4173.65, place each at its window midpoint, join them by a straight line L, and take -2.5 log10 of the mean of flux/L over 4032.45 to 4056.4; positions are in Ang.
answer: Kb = 0.110 mag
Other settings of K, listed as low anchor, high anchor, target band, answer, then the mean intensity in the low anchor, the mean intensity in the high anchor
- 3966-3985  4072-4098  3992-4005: 0.08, 14.9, 14.5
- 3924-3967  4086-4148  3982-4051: 0.10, 15.2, 14.5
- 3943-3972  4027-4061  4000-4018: 0.05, 15.4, 13.3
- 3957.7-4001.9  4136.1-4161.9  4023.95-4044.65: 0.08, 14.8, 13.3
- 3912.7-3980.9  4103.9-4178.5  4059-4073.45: 0.06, 15.1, 13.9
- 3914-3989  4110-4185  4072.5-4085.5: 0.02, 15.1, 13.8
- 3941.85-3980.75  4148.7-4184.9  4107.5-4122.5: -0.09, 15.2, 13.4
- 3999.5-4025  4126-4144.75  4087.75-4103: -0.12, 13.5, 13.7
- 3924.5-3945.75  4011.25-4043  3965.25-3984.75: -0.05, 15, 13.4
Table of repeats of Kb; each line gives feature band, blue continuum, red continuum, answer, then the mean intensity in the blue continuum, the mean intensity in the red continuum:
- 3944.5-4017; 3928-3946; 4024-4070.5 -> -0.022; 15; 13.3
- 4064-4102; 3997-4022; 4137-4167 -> -0.076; 13.5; 13.3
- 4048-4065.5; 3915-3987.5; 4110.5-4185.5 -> 0.072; 15.1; 13.8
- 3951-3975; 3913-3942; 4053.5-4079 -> -0.050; 15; 13.6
